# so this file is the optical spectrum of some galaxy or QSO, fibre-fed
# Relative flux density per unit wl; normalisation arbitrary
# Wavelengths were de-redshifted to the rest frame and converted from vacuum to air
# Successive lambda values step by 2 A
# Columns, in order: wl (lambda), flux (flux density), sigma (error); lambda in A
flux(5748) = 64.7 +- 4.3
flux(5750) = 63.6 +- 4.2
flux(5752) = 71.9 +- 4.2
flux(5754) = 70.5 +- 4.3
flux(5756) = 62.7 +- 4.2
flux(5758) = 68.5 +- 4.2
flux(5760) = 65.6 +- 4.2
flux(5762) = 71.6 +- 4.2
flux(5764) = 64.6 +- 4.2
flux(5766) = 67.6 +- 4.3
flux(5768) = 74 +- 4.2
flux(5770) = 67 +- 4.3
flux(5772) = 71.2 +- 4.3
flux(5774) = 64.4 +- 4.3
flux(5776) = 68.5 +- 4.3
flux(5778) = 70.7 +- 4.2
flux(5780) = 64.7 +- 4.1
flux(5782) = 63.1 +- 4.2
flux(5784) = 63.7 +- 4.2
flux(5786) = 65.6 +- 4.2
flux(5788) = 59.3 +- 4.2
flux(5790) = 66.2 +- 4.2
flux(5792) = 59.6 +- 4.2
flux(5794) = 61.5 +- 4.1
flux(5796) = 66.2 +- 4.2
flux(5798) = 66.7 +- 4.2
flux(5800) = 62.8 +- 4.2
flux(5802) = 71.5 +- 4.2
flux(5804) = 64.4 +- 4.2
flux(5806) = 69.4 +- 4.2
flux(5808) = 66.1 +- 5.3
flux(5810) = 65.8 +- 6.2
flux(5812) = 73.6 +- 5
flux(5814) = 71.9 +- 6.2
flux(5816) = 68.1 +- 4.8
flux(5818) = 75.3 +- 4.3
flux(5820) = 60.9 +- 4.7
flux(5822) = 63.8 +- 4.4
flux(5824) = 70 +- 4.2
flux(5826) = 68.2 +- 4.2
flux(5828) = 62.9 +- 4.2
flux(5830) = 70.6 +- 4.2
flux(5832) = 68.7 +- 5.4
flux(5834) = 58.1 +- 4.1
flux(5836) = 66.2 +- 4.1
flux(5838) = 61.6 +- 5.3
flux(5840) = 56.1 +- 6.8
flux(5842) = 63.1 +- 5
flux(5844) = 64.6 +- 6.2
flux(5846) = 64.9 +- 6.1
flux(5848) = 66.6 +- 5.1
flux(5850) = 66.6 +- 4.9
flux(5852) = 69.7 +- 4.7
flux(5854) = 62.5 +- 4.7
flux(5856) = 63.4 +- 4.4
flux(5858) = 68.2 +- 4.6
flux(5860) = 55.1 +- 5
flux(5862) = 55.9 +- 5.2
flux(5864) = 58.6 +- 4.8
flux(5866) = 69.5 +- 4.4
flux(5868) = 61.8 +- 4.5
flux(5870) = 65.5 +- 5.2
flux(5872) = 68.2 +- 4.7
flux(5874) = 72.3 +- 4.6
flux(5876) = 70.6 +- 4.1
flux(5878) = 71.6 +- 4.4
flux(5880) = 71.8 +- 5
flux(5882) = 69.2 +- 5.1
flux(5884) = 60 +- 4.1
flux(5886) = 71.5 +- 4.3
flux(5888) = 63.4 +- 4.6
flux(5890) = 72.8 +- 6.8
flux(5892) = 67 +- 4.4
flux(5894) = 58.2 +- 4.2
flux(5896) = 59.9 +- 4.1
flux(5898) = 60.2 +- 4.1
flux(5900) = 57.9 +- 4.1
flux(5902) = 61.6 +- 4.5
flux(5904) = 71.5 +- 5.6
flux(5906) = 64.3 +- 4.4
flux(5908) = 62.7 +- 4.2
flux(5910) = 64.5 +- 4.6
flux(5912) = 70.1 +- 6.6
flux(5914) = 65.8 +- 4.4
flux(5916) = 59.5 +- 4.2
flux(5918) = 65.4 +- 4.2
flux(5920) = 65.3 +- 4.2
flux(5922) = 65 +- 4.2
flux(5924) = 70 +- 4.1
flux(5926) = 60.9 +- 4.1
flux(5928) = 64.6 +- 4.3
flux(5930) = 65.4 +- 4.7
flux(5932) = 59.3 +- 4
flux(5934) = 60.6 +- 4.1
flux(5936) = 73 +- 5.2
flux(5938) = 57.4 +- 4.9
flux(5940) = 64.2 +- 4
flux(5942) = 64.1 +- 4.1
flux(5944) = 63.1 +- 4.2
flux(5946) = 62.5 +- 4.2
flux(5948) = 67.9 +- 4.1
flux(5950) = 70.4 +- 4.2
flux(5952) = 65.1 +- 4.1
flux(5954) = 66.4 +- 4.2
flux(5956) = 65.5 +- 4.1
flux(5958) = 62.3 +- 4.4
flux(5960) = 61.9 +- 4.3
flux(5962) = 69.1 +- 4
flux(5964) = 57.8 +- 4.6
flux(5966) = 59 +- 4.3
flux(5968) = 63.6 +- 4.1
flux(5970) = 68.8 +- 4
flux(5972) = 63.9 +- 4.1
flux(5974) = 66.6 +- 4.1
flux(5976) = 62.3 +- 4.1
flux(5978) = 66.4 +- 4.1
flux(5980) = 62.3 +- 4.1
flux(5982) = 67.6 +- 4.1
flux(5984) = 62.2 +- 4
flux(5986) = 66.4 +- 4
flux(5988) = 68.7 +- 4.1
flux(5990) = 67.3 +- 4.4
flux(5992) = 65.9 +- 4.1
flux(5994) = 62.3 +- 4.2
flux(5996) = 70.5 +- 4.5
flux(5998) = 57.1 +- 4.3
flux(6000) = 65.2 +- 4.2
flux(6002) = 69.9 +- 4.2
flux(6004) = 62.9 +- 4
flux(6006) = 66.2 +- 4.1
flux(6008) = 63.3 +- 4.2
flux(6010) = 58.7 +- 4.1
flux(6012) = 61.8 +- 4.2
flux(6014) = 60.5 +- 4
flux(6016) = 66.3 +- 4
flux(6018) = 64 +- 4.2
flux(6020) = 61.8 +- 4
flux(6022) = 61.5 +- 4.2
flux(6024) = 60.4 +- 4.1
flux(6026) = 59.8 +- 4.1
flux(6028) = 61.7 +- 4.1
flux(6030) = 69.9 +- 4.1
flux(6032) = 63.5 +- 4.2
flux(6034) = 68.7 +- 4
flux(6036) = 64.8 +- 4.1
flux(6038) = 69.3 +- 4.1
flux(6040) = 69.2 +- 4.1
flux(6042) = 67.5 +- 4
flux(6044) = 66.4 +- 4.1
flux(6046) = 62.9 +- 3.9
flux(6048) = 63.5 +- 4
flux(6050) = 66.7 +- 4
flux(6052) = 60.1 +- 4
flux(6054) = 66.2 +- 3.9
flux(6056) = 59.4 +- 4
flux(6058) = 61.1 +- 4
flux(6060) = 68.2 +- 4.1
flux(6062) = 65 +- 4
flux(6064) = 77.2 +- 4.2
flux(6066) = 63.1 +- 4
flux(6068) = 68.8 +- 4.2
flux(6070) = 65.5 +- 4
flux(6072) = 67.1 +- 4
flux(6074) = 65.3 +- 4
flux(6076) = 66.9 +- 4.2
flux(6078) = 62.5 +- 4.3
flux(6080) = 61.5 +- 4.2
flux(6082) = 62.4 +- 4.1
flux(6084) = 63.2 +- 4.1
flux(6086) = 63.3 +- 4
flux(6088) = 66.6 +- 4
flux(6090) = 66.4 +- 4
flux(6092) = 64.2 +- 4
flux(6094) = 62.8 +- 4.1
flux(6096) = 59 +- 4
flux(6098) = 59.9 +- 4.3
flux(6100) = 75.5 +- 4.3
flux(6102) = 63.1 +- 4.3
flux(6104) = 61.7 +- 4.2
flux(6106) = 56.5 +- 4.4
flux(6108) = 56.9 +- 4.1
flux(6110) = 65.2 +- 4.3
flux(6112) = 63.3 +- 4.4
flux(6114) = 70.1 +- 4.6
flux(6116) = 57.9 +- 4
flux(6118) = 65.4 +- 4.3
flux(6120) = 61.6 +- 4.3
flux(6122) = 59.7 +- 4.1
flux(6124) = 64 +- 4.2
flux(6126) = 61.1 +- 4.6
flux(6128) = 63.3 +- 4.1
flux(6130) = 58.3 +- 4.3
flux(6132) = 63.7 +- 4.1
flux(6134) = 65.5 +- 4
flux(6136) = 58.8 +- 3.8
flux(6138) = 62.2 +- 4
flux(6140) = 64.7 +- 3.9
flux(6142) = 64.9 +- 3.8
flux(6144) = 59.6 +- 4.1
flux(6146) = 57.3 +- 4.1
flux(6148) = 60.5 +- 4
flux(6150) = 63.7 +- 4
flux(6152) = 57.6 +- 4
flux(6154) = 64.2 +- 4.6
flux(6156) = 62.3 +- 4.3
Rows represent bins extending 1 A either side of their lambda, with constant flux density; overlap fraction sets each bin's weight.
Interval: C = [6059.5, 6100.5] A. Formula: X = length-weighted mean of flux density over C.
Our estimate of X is 65.3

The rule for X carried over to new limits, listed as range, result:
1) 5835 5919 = 64.8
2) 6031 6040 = 66.9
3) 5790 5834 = 66.8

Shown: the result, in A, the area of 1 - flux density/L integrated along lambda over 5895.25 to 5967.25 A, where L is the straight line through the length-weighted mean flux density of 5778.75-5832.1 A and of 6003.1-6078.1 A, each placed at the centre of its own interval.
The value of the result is 1.6 A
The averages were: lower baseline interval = 66.3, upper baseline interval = 64.7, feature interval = 64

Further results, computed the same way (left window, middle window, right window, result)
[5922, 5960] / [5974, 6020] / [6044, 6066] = 0.2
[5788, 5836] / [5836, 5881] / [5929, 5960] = 0.5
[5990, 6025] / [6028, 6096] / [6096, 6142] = -2.4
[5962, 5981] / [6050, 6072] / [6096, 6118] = -0.8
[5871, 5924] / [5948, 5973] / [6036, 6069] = 0.5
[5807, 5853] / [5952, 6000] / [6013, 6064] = 0.4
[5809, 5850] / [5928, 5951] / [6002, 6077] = 0.4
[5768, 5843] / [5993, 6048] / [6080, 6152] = -0.6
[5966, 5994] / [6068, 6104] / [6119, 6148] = -1.0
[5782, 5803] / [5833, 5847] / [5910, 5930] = 0.5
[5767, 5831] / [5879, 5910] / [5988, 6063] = 0.5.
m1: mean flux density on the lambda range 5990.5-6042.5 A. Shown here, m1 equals 64.3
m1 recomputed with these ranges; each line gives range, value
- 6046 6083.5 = 64.9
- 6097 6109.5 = 62.4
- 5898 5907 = 63.4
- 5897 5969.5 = 64.1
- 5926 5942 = 63.4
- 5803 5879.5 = 65.8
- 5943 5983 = 64.6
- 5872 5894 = 68.5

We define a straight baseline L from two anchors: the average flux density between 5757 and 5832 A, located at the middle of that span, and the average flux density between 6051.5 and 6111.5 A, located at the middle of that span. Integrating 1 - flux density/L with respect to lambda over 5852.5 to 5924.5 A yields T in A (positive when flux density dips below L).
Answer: 1.1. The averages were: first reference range 66.9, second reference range 64.2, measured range 65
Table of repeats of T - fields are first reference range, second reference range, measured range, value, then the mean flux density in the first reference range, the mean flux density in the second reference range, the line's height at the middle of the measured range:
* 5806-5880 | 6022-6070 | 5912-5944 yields 0.7 A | 65.9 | 65.3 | 65.6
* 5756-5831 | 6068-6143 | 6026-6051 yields -0.7 A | 66.9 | 63.3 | 64.1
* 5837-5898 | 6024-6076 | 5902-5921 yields -0.1 A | 64.9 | 65.6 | 65.1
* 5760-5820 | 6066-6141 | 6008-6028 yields 0.8 A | 66.9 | 63.3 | 64.3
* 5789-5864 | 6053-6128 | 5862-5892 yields -1.0 A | 65.2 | 64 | 65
